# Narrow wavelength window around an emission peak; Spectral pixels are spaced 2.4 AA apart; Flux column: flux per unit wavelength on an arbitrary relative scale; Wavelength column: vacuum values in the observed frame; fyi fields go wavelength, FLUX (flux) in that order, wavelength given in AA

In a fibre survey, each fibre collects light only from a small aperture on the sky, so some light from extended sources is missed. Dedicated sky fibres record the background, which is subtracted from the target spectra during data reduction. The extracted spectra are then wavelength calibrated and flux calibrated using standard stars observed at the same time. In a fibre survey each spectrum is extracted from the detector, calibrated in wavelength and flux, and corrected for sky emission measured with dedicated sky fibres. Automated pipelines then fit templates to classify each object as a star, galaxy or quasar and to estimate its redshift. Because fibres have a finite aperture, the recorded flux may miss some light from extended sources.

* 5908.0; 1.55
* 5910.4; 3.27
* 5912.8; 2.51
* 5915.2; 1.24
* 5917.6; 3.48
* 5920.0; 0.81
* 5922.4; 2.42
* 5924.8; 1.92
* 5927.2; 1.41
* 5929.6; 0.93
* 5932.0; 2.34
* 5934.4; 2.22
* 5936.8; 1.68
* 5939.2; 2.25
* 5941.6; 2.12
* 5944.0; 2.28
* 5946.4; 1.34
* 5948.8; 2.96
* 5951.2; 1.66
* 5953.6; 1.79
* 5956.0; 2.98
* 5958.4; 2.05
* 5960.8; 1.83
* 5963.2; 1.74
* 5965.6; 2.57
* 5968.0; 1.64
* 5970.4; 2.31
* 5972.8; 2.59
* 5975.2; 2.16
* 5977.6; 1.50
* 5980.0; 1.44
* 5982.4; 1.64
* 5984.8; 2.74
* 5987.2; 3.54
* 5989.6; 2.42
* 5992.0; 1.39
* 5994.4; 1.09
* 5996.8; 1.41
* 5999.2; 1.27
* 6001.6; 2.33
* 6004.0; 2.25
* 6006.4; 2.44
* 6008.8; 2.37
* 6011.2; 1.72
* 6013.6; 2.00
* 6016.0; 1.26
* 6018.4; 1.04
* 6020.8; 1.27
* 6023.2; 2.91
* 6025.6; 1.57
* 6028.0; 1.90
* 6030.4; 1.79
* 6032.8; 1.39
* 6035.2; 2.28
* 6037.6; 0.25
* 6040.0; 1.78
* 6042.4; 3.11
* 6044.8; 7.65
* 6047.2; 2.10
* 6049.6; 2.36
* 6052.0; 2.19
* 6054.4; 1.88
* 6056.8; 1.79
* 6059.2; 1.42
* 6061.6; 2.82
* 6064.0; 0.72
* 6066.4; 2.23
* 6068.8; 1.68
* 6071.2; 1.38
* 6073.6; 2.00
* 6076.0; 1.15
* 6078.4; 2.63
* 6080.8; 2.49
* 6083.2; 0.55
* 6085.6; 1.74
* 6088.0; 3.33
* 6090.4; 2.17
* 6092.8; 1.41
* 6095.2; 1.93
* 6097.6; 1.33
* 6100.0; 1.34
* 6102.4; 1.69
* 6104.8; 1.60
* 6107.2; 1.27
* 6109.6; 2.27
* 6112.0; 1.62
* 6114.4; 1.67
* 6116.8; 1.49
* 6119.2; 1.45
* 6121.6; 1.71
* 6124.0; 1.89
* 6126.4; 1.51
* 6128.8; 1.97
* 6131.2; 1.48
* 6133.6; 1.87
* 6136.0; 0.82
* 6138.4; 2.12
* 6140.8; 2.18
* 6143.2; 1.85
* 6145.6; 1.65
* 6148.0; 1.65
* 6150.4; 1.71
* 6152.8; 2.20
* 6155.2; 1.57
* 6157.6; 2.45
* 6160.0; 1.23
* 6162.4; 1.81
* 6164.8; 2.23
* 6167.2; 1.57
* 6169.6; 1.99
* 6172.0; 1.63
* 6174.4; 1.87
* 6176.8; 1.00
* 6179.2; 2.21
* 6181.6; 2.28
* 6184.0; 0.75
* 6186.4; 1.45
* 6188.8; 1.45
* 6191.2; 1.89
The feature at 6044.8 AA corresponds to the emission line [O III]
